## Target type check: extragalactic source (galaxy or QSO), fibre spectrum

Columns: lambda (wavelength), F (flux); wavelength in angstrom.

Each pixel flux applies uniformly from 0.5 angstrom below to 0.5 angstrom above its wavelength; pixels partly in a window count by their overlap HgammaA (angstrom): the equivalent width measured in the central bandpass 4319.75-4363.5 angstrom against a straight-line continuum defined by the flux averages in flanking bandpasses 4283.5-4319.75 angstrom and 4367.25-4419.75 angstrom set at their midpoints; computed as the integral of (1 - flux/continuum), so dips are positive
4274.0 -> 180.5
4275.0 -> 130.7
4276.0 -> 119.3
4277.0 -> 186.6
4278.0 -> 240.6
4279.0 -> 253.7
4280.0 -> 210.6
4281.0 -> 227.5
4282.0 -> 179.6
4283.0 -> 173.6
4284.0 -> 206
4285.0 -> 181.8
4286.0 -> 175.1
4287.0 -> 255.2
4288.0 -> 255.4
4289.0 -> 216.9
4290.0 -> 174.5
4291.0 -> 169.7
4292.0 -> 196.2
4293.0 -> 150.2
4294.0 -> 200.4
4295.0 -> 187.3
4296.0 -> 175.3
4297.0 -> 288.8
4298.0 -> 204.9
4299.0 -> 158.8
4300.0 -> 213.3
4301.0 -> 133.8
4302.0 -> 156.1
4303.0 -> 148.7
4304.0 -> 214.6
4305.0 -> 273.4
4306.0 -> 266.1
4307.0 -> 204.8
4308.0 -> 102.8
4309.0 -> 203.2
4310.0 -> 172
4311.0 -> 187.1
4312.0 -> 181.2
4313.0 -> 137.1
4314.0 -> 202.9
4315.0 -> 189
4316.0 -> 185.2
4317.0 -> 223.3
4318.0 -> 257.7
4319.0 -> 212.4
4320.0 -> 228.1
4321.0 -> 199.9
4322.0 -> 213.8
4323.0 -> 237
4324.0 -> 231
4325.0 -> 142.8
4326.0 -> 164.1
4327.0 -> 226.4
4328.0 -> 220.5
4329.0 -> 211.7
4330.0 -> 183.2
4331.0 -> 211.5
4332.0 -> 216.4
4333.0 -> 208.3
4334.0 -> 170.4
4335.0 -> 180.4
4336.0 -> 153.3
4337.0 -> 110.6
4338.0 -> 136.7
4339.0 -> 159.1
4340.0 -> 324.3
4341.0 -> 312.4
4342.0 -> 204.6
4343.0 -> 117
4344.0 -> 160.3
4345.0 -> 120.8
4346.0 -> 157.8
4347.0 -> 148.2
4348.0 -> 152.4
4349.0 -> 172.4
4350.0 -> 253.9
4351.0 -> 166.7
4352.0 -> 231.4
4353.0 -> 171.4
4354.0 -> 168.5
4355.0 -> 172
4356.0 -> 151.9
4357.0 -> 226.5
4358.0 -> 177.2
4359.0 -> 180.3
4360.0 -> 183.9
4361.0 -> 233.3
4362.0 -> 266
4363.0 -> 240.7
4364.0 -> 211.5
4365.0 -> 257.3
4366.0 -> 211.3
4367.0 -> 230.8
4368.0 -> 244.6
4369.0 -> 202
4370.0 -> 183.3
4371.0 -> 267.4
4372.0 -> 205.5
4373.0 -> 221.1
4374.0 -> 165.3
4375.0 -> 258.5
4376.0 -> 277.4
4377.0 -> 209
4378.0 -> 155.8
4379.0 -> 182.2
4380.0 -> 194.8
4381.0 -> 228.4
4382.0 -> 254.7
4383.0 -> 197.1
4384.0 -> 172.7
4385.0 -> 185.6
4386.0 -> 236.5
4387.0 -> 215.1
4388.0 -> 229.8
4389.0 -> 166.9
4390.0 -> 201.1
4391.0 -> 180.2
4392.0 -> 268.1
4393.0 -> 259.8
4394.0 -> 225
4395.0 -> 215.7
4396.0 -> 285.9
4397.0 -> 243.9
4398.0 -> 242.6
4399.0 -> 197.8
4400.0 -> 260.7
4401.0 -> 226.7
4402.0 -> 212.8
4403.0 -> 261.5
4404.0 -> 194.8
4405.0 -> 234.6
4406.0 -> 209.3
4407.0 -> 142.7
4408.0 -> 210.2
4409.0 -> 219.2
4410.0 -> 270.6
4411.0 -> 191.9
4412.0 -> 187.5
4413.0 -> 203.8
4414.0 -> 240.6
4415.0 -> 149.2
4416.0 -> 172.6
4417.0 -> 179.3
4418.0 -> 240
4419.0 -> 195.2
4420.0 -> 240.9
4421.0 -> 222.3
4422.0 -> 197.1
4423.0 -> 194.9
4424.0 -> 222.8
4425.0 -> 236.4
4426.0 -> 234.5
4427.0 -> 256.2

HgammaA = 2.5 angstrom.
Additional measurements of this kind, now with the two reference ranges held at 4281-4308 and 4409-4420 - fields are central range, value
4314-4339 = 0.5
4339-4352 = 0.6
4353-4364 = 0.1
